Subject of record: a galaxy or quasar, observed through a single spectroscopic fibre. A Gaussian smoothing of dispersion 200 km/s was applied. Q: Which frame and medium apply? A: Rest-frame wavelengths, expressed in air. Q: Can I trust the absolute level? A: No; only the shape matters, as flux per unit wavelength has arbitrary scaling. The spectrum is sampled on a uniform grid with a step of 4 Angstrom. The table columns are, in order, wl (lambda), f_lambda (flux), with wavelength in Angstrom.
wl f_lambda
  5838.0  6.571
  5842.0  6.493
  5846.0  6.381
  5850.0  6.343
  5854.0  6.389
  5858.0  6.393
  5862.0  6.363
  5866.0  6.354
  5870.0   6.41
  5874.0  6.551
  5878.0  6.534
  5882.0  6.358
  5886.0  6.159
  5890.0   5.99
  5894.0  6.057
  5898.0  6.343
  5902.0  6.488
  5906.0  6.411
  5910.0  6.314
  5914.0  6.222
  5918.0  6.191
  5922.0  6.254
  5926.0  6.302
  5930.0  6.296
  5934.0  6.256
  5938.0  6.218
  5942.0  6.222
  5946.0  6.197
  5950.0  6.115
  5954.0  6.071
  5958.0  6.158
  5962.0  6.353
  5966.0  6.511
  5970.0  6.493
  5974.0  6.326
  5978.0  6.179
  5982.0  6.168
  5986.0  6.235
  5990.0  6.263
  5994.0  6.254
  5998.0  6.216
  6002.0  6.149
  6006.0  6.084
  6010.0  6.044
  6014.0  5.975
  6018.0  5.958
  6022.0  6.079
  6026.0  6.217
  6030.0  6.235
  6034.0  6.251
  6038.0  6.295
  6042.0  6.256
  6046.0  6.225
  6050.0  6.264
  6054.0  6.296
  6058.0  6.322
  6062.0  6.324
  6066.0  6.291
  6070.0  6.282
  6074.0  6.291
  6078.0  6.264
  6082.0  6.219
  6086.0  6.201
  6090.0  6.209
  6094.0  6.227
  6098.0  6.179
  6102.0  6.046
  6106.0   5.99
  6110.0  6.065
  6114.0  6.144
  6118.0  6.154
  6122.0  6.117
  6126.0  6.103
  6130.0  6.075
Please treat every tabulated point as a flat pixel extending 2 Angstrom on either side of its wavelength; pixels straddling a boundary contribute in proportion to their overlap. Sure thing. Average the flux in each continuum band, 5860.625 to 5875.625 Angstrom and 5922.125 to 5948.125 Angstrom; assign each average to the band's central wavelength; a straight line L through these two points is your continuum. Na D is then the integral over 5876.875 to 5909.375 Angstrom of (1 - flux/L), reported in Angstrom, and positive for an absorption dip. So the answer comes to 0.35 Angstrom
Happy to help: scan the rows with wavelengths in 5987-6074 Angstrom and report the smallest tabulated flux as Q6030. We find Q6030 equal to 5.958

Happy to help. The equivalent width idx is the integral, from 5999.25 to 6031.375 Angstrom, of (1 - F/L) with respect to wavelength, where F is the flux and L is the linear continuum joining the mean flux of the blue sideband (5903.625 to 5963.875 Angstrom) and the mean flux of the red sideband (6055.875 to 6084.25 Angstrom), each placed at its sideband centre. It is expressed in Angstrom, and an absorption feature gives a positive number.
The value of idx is 0.9 Angstrom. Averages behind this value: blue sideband 6.24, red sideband 6.28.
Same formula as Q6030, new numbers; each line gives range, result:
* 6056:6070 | 6.282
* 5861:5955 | 5.99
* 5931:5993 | 6.071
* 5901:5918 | 6.191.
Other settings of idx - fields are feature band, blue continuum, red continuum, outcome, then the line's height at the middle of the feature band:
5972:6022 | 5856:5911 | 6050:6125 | 0.9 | 6.26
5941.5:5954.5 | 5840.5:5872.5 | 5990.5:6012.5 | 0.2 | 6.24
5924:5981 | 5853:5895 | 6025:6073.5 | 0.4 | 6.3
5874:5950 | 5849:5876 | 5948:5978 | 0.9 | 6.34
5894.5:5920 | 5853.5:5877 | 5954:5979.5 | 0.3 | 6.38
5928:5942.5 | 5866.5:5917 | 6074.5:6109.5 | 0.1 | 6.29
